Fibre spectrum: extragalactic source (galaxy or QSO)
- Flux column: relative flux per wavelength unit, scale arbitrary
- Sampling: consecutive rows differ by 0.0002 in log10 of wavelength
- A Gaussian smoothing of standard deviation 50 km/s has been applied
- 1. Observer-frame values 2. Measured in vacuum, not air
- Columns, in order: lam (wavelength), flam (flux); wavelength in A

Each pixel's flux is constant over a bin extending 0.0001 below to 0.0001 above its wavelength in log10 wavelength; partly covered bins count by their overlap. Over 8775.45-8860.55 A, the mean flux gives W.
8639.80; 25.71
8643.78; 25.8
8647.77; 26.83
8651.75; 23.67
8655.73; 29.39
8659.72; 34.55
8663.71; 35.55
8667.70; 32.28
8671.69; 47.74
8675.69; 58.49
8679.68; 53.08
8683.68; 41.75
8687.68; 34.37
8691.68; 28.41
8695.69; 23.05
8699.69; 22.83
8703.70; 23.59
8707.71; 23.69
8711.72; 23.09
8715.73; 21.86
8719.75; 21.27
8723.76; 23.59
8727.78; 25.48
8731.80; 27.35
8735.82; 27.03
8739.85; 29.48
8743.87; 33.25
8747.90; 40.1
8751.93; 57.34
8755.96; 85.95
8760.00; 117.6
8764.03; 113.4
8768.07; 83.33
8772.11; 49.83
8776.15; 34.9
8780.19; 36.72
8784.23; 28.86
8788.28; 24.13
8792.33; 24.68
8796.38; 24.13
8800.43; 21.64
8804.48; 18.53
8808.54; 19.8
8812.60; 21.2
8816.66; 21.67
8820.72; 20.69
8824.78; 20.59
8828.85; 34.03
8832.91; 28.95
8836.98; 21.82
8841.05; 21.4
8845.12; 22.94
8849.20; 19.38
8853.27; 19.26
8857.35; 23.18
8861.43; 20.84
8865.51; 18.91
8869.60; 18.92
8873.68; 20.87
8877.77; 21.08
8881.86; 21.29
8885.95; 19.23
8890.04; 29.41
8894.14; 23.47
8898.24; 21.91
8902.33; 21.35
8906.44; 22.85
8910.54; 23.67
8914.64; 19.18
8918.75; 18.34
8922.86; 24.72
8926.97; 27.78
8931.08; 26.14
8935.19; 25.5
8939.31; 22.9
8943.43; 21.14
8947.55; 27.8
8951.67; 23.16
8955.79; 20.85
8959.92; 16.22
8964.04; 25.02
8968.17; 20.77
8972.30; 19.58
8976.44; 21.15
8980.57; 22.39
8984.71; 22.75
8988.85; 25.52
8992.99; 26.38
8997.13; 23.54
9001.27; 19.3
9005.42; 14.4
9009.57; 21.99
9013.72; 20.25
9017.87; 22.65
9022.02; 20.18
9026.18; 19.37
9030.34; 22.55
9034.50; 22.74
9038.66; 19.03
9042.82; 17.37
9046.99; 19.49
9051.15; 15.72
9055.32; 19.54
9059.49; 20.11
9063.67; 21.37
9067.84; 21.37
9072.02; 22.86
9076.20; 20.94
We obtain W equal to 24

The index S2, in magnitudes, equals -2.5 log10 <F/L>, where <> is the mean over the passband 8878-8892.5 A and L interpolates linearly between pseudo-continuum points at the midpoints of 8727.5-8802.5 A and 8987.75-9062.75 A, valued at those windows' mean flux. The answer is 0.45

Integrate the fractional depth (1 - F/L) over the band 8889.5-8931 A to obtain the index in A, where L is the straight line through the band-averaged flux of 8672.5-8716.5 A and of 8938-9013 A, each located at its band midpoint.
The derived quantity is 2.1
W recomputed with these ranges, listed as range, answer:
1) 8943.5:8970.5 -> 22.2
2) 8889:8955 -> 23.6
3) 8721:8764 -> 49.4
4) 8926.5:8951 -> 24.9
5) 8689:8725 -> 23.7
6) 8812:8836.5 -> 24.6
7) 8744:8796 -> 56.1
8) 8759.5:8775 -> 85.3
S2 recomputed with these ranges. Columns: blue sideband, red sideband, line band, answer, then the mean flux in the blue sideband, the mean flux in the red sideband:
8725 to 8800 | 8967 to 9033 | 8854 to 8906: 0.50 mag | 47.2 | 21.4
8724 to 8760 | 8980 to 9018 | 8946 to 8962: 0.18 mag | 44.2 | 21.9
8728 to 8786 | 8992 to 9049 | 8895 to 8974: 0.35 mag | 53.9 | 20.6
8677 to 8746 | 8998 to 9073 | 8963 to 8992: -0.05 mag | 28.7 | 20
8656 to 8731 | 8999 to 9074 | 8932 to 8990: 0.01 mag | 31.8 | 20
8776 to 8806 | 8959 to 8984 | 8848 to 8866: 0.19 mag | 26.3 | 21.2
